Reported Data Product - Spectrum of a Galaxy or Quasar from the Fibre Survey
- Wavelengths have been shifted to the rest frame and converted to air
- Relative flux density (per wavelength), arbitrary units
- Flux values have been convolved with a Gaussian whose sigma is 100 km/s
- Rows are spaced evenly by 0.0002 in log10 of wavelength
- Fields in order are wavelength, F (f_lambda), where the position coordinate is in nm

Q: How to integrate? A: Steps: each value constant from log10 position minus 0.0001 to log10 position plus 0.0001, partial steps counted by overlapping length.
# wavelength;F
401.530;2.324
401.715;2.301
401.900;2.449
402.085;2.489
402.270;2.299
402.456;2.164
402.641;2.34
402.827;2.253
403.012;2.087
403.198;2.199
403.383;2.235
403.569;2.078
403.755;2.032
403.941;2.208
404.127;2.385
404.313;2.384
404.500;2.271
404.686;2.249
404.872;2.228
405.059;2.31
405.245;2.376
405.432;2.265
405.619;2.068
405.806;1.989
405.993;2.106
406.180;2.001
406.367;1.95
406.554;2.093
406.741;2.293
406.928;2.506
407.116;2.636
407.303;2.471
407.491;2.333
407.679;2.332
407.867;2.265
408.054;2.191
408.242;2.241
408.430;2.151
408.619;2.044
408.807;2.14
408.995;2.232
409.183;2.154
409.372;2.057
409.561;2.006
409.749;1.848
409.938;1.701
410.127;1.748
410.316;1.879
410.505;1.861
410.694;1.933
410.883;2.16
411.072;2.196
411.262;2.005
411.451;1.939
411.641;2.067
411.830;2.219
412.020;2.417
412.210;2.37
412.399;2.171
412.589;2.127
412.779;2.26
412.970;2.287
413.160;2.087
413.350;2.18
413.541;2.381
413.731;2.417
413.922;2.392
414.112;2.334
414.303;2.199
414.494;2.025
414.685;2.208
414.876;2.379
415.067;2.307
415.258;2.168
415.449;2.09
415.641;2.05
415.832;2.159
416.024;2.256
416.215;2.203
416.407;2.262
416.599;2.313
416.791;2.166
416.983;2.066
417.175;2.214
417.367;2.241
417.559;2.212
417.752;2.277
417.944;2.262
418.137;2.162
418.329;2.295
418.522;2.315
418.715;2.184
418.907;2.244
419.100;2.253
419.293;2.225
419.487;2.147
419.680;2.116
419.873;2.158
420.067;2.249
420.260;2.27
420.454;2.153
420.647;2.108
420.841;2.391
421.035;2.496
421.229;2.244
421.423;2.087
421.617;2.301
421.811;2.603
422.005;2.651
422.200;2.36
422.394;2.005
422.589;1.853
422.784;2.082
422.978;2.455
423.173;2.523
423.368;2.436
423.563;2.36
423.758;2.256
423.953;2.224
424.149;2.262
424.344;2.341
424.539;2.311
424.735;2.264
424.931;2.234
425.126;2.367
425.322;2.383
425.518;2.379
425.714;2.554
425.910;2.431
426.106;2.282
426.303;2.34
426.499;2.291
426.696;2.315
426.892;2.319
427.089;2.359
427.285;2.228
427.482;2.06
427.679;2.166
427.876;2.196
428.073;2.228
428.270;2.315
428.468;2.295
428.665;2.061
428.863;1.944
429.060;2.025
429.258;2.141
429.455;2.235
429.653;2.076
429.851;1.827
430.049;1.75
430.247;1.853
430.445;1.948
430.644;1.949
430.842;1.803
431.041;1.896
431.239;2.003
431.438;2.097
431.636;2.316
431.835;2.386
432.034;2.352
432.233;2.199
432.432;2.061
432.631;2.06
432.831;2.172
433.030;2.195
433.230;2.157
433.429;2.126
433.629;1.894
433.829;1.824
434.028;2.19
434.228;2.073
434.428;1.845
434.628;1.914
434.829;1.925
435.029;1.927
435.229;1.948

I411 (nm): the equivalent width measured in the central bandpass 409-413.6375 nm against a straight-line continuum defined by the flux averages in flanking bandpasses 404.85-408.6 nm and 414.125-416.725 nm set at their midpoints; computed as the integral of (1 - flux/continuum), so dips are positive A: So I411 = 0.27 nm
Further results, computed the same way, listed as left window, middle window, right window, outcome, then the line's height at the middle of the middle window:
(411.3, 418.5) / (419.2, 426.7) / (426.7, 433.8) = -0.471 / 2.16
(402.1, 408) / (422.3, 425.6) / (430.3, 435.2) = -0.261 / 2.11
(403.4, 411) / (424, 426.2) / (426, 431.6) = -0.235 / 2.12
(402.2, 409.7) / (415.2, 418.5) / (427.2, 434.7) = -0.077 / 2.15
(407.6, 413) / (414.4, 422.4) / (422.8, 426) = 0.031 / 2.25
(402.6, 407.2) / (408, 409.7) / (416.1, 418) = 0.072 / 2.22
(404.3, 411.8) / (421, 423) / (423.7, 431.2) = -0.096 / 2.17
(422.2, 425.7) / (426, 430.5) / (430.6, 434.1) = 0.097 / 2.19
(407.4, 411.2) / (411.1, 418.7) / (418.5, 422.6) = -0.194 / 2.16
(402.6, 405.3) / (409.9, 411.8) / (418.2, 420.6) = 0.224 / 2.23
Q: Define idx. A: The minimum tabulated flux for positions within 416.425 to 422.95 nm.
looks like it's 1.853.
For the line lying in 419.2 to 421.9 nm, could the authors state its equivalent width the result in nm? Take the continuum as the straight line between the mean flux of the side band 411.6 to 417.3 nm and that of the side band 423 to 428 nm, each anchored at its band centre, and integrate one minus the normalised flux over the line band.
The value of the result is 0.03 nm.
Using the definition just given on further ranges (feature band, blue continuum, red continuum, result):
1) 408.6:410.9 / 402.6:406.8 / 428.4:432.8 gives 0.202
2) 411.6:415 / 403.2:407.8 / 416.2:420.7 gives -0.046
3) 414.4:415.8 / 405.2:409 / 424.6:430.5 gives 0.023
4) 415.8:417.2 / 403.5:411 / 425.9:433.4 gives -0.039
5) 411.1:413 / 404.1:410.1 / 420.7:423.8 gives 0.040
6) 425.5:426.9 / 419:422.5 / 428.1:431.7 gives -0.158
